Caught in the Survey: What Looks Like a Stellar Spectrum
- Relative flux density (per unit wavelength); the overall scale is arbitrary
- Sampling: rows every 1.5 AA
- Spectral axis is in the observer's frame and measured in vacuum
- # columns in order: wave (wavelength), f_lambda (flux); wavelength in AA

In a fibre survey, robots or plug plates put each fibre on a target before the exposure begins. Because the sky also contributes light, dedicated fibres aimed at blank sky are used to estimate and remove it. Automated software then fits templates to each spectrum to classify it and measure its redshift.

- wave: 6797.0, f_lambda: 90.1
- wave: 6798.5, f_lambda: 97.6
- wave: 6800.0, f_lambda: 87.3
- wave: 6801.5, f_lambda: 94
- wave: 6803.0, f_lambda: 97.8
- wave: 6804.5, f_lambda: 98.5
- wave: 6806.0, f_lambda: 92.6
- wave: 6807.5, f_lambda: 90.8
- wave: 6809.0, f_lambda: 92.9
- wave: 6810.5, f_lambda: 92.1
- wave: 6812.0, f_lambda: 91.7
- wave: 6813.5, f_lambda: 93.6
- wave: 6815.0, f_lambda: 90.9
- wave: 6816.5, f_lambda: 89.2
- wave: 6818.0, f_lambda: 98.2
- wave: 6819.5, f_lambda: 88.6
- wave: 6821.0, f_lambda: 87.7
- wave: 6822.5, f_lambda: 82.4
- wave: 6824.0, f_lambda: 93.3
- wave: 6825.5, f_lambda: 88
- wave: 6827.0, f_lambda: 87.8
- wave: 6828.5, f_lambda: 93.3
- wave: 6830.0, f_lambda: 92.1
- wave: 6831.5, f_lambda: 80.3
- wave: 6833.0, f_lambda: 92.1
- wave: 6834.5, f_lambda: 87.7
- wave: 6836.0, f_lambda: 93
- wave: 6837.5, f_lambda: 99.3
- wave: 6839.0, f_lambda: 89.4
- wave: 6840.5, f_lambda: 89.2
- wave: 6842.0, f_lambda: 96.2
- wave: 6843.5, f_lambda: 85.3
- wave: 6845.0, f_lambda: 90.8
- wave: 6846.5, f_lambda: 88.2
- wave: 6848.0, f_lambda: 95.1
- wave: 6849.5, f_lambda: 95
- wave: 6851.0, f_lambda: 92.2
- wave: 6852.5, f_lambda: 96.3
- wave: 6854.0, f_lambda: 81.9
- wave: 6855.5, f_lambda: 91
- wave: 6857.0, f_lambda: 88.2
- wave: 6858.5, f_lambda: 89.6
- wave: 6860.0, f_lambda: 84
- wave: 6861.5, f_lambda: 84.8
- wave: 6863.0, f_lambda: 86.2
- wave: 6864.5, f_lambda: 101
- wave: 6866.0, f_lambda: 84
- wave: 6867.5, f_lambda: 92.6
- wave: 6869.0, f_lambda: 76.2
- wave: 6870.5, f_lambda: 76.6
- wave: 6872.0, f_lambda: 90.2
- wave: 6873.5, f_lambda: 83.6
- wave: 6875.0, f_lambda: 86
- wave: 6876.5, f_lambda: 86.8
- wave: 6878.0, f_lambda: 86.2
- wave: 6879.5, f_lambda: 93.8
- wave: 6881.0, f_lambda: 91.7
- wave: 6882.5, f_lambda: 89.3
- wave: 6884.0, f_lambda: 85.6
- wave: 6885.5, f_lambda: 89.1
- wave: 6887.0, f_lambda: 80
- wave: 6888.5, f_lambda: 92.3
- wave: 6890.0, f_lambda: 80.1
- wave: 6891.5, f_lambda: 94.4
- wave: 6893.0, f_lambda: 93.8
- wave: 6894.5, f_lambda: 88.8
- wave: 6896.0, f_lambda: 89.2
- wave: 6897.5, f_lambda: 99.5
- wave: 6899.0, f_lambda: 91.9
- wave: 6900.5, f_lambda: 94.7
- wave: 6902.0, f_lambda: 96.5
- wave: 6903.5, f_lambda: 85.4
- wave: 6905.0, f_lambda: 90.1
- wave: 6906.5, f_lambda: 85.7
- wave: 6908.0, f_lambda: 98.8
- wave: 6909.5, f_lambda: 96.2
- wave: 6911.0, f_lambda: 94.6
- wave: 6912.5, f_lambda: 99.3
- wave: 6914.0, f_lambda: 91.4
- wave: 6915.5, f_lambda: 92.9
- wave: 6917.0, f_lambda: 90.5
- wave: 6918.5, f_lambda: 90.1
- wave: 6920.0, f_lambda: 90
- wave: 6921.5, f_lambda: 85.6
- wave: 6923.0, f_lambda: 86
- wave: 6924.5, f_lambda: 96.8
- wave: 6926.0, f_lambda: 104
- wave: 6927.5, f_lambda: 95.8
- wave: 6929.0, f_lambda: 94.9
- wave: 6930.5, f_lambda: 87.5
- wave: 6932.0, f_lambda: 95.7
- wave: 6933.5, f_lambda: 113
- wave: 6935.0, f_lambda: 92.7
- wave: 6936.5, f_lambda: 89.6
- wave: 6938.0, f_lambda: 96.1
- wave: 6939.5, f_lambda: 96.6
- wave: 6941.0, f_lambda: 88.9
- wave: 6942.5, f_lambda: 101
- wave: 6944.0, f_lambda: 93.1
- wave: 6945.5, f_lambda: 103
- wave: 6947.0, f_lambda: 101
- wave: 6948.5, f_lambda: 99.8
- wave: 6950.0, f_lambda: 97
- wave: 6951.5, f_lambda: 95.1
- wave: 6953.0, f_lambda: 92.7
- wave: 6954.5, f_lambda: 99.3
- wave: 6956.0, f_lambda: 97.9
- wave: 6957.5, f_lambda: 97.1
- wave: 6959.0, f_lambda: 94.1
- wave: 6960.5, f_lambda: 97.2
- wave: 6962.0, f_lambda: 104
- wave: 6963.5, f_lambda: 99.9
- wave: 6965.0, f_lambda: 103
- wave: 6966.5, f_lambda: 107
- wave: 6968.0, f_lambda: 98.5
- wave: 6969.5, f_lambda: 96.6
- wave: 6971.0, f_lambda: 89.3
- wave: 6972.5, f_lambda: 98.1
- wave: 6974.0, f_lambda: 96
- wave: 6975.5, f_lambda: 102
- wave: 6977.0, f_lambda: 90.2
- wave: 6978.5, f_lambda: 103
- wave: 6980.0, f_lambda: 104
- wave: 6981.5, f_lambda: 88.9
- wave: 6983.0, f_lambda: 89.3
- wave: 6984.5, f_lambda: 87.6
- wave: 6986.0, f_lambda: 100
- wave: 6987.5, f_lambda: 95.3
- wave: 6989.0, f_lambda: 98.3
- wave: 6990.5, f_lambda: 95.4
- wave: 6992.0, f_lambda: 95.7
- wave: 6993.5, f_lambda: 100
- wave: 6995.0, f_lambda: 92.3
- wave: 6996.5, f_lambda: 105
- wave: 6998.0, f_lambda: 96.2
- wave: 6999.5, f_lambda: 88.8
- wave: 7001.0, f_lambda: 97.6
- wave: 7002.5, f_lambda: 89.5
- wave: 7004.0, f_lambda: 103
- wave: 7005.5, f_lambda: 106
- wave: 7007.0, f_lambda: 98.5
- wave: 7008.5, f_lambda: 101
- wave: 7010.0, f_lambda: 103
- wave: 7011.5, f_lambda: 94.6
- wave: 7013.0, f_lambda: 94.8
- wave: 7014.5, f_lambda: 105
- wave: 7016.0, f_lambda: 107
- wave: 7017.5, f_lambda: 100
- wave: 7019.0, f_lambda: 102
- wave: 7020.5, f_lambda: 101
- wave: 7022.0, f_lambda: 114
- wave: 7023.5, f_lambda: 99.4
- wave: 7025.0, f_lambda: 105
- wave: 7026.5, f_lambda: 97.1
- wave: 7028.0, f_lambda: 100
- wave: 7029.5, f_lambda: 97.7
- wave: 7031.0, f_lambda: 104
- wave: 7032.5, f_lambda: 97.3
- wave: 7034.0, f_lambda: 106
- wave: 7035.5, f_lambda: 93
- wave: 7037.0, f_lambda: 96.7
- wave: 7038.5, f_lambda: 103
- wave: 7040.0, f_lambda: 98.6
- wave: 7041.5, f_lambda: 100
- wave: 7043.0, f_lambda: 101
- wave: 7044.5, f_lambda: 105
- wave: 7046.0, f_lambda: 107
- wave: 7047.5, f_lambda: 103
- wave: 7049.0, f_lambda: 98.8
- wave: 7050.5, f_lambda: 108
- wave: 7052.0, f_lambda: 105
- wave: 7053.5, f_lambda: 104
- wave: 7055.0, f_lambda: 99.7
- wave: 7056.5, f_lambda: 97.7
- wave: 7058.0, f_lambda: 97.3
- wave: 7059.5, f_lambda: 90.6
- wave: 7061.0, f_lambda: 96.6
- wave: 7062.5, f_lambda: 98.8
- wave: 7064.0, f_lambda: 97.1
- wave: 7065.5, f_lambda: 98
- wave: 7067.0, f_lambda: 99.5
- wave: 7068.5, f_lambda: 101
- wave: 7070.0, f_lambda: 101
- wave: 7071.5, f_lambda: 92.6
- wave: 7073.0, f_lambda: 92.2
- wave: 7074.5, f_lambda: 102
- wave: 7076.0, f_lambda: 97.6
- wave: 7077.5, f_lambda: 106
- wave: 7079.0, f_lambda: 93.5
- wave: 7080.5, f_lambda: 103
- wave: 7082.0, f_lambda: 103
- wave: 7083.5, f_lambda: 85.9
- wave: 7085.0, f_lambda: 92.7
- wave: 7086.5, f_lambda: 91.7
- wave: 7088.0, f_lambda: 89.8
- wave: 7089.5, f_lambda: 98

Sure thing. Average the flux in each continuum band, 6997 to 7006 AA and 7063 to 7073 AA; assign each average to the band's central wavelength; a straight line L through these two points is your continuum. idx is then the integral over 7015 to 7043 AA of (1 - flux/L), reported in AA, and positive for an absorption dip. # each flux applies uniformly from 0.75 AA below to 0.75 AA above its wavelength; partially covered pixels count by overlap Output -1.2 AA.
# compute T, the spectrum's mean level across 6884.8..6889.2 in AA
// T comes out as 87.1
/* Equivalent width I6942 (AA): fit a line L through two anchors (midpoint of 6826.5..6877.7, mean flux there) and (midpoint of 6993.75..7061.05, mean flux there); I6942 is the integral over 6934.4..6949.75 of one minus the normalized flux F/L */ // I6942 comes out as -0.2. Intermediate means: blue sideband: 89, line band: 96.2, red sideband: 100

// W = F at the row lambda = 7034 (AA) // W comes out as 106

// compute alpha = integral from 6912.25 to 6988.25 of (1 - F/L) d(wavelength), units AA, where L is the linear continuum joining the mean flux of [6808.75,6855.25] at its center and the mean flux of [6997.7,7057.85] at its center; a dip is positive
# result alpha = 0.6 AA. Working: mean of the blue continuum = 90.7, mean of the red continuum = 101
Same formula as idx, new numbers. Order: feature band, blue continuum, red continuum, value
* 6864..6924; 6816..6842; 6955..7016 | 2.33 AA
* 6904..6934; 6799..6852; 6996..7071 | 0.52 AA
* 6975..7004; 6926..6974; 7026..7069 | 0.76 AA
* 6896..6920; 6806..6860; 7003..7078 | 0.31 AA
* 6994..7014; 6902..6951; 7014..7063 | 0.26 AA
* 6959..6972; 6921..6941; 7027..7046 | -0.33 AA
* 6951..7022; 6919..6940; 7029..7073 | -0.78 AA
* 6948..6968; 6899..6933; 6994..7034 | -0.57 AA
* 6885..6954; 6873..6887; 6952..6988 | -1.29 AA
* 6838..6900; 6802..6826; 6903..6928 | 2.18 AA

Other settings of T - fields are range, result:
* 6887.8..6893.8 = 90.1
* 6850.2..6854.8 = 90.2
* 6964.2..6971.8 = 98.9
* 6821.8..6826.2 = 88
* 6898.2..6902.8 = 94.3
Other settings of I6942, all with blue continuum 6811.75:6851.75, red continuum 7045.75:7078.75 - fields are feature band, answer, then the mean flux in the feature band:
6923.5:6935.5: -0.4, 97.4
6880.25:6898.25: 0.7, 89.5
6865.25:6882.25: 1.1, 86.2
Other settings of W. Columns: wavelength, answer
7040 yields 98.6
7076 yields 97.6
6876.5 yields 86.8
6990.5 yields 95.4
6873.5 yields 83.6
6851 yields 92.2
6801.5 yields 94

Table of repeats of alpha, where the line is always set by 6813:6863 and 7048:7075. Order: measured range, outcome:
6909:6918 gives -0.1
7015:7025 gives -0.7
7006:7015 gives -0.2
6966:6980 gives -0.4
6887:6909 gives 0.3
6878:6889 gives 0.4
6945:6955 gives -0.4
